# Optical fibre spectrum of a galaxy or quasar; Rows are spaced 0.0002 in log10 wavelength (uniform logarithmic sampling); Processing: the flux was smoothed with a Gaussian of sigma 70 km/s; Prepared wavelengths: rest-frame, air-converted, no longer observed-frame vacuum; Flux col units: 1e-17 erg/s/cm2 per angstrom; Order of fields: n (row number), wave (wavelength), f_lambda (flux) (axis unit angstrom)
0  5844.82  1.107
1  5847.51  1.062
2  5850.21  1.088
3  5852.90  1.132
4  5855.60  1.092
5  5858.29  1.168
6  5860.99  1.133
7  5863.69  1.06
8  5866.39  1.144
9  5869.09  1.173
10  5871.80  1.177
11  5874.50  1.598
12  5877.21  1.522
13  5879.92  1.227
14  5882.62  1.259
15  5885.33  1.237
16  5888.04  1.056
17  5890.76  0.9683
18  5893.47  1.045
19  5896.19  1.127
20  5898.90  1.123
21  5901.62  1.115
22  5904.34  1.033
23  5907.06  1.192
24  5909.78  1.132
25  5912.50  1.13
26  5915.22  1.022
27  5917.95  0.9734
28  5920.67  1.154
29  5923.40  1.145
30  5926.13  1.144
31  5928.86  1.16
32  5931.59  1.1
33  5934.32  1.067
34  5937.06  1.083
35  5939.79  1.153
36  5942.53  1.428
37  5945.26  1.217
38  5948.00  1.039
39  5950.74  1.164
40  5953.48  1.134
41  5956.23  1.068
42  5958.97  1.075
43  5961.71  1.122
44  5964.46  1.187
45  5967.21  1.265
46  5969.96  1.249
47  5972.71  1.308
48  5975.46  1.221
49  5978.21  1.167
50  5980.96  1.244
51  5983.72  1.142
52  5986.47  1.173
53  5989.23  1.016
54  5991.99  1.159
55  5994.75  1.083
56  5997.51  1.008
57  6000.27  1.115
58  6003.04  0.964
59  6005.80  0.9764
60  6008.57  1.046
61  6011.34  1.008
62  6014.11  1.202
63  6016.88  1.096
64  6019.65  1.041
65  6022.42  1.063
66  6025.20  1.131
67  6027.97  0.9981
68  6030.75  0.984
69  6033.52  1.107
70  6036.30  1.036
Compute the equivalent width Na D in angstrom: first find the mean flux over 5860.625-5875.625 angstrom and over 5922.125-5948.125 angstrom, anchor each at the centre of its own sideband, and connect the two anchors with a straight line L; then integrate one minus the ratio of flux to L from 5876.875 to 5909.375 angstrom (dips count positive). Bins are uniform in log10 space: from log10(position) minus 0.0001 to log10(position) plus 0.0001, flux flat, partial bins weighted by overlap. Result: 1.3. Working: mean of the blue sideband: 1.21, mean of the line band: 1.15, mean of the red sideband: 1.16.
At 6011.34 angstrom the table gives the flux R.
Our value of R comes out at 1.008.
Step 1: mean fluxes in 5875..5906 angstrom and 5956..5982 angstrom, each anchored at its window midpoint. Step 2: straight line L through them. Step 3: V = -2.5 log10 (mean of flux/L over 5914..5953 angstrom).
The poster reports 0.047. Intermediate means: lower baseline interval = 1.17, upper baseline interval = 1.2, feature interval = 1.13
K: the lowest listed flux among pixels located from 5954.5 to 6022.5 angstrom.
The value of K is 0.964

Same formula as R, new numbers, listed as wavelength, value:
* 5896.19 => 1.127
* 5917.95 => 0.9734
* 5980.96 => 1.244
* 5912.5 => 1.13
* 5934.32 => 1.067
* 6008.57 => 1.046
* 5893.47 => 1.045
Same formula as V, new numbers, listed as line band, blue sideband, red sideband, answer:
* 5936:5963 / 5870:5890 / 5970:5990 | 0.06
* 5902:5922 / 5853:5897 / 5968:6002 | 0.08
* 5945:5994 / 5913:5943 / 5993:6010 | -0.09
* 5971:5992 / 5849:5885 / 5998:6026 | -0.08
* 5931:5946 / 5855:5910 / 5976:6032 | -0.04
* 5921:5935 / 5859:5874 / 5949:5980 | 0.04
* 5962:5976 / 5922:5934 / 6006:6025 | -0.12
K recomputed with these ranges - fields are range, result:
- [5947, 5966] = 1.039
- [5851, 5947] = 0.9683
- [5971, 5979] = 1.167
